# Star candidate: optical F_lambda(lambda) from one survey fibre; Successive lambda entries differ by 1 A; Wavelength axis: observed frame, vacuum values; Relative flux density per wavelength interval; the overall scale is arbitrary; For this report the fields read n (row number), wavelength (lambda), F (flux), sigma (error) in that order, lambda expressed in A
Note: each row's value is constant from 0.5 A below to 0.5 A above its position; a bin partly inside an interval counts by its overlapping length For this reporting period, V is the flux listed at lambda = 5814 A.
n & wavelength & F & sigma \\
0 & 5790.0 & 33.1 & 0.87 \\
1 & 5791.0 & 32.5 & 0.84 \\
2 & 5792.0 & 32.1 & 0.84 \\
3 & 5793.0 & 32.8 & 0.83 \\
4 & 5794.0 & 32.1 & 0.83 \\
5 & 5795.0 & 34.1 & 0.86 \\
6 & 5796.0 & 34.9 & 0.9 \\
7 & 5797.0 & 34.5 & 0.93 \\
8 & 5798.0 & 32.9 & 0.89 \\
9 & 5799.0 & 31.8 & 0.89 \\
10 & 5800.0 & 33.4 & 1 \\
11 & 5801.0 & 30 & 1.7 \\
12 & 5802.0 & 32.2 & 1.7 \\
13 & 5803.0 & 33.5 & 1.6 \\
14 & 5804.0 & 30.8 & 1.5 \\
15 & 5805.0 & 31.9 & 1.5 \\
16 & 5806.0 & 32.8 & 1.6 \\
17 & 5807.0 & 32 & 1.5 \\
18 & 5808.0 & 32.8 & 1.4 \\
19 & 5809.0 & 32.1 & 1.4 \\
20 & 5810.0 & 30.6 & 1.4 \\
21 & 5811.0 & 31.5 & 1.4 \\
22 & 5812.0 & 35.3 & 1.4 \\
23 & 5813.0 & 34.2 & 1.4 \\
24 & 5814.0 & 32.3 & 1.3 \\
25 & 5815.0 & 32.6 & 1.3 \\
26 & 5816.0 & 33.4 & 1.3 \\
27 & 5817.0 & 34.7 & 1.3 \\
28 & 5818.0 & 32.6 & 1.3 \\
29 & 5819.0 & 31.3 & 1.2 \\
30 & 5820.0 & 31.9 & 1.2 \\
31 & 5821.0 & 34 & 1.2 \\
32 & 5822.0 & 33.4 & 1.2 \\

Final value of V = 32.3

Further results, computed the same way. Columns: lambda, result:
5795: 34.1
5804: 30.8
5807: 32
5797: 34.5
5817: 34.7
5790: 33.1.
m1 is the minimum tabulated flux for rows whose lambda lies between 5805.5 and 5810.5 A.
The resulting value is 30.6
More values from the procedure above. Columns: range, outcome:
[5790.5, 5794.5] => 32.1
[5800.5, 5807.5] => 30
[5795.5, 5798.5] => 32.9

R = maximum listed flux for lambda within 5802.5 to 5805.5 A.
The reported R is 33.5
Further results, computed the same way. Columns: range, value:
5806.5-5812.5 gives 35.3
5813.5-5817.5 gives 34.7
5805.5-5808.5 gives 32.8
